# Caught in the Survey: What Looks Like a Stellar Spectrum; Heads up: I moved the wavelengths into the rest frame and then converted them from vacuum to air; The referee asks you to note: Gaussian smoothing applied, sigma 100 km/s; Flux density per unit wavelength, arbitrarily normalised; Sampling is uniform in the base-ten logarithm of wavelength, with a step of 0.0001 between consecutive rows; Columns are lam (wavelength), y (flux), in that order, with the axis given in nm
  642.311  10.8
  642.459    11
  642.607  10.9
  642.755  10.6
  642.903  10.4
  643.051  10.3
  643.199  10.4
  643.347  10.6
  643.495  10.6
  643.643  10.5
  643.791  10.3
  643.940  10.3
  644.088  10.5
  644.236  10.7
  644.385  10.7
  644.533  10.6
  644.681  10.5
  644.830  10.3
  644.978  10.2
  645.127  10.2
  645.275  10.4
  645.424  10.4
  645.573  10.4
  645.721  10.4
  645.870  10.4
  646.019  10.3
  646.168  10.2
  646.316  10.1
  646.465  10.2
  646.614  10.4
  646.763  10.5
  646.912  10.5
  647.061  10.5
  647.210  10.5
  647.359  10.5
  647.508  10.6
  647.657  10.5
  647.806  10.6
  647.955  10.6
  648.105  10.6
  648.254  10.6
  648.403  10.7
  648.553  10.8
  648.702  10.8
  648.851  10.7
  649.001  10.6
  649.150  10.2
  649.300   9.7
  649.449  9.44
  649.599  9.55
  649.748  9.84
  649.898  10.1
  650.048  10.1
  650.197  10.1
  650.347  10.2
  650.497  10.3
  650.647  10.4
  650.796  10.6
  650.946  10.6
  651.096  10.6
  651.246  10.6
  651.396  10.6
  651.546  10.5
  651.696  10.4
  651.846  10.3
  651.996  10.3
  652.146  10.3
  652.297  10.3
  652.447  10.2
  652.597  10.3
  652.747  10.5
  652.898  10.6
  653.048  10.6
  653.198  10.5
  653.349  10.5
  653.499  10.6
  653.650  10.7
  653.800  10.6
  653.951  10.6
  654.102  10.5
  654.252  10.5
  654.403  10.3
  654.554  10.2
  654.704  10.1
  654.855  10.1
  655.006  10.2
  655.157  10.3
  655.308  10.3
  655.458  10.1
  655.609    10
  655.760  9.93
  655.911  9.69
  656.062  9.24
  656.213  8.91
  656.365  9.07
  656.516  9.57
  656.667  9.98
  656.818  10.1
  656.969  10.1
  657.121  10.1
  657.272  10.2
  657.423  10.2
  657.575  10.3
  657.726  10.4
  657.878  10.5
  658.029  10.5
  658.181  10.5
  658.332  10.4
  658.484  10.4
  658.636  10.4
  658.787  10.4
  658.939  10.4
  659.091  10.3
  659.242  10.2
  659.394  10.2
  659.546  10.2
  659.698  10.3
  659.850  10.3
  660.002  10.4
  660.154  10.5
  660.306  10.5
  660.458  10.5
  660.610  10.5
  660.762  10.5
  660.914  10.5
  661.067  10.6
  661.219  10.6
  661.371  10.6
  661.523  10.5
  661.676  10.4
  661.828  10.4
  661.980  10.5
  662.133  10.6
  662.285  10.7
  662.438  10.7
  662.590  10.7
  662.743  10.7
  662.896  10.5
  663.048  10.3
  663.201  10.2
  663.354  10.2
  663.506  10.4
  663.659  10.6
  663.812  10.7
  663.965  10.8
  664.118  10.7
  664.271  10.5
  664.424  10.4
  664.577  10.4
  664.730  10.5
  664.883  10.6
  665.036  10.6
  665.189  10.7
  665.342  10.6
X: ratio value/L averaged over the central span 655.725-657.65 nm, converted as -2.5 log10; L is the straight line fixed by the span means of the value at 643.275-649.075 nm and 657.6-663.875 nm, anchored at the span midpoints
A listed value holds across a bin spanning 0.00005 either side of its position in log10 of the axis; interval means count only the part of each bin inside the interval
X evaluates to 0.07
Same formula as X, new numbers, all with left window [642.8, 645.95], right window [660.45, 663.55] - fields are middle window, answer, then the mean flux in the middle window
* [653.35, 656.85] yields 0.042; 10.1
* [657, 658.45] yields 0.016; 10.3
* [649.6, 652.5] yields 0.015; 10.3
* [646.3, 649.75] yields 0.006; 10.4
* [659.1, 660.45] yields 0.017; 10.3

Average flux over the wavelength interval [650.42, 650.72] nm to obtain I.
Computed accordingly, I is 10.3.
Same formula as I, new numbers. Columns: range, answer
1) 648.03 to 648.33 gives 10.6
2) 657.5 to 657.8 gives 10.4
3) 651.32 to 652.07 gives 10.4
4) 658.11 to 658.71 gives 10.4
